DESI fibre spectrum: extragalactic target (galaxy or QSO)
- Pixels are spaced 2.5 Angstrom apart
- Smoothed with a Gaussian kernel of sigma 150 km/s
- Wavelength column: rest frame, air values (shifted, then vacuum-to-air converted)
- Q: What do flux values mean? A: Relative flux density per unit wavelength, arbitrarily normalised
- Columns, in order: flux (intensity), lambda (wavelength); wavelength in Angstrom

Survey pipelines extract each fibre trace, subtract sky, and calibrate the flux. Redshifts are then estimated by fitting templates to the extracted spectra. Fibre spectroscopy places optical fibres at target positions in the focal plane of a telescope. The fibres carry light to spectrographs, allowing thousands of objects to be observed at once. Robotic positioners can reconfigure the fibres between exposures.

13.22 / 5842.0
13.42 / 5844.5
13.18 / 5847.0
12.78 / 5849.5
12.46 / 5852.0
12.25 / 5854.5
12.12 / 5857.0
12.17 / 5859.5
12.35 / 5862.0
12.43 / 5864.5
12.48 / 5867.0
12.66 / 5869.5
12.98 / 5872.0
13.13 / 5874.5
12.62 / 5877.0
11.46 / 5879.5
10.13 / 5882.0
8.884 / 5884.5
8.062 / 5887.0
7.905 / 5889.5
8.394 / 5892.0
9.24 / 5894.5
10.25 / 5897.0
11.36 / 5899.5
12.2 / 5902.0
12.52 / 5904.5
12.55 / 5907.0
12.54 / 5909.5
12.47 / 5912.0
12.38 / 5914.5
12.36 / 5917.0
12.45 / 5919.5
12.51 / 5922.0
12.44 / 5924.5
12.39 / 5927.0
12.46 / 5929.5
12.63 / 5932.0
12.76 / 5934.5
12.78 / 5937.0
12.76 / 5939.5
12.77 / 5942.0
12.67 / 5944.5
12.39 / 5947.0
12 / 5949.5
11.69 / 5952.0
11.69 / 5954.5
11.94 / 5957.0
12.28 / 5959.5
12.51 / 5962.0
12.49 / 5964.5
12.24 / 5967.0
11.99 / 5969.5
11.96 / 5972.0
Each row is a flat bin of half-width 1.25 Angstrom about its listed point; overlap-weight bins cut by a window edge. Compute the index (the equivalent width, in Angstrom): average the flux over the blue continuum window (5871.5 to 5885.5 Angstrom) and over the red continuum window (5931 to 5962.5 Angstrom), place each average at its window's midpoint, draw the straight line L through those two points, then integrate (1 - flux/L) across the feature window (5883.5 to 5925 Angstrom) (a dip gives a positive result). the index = 2.7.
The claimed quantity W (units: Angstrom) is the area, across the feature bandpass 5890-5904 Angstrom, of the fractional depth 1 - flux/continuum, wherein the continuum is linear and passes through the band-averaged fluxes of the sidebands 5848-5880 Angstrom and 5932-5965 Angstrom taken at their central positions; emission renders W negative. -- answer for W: 2.4 Angstrom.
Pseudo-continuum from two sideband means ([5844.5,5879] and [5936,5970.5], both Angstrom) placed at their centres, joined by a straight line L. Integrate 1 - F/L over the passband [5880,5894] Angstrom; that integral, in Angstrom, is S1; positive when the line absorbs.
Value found 4.1 Angstrom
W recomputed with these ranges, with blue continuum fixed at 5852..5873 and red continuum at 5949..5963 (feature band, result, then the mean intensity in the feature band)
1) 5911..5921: -0.2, 12.4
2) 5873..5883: 0.4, 11.9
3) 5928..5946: -0.9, 12.7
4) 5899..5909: 0.0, 12.2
